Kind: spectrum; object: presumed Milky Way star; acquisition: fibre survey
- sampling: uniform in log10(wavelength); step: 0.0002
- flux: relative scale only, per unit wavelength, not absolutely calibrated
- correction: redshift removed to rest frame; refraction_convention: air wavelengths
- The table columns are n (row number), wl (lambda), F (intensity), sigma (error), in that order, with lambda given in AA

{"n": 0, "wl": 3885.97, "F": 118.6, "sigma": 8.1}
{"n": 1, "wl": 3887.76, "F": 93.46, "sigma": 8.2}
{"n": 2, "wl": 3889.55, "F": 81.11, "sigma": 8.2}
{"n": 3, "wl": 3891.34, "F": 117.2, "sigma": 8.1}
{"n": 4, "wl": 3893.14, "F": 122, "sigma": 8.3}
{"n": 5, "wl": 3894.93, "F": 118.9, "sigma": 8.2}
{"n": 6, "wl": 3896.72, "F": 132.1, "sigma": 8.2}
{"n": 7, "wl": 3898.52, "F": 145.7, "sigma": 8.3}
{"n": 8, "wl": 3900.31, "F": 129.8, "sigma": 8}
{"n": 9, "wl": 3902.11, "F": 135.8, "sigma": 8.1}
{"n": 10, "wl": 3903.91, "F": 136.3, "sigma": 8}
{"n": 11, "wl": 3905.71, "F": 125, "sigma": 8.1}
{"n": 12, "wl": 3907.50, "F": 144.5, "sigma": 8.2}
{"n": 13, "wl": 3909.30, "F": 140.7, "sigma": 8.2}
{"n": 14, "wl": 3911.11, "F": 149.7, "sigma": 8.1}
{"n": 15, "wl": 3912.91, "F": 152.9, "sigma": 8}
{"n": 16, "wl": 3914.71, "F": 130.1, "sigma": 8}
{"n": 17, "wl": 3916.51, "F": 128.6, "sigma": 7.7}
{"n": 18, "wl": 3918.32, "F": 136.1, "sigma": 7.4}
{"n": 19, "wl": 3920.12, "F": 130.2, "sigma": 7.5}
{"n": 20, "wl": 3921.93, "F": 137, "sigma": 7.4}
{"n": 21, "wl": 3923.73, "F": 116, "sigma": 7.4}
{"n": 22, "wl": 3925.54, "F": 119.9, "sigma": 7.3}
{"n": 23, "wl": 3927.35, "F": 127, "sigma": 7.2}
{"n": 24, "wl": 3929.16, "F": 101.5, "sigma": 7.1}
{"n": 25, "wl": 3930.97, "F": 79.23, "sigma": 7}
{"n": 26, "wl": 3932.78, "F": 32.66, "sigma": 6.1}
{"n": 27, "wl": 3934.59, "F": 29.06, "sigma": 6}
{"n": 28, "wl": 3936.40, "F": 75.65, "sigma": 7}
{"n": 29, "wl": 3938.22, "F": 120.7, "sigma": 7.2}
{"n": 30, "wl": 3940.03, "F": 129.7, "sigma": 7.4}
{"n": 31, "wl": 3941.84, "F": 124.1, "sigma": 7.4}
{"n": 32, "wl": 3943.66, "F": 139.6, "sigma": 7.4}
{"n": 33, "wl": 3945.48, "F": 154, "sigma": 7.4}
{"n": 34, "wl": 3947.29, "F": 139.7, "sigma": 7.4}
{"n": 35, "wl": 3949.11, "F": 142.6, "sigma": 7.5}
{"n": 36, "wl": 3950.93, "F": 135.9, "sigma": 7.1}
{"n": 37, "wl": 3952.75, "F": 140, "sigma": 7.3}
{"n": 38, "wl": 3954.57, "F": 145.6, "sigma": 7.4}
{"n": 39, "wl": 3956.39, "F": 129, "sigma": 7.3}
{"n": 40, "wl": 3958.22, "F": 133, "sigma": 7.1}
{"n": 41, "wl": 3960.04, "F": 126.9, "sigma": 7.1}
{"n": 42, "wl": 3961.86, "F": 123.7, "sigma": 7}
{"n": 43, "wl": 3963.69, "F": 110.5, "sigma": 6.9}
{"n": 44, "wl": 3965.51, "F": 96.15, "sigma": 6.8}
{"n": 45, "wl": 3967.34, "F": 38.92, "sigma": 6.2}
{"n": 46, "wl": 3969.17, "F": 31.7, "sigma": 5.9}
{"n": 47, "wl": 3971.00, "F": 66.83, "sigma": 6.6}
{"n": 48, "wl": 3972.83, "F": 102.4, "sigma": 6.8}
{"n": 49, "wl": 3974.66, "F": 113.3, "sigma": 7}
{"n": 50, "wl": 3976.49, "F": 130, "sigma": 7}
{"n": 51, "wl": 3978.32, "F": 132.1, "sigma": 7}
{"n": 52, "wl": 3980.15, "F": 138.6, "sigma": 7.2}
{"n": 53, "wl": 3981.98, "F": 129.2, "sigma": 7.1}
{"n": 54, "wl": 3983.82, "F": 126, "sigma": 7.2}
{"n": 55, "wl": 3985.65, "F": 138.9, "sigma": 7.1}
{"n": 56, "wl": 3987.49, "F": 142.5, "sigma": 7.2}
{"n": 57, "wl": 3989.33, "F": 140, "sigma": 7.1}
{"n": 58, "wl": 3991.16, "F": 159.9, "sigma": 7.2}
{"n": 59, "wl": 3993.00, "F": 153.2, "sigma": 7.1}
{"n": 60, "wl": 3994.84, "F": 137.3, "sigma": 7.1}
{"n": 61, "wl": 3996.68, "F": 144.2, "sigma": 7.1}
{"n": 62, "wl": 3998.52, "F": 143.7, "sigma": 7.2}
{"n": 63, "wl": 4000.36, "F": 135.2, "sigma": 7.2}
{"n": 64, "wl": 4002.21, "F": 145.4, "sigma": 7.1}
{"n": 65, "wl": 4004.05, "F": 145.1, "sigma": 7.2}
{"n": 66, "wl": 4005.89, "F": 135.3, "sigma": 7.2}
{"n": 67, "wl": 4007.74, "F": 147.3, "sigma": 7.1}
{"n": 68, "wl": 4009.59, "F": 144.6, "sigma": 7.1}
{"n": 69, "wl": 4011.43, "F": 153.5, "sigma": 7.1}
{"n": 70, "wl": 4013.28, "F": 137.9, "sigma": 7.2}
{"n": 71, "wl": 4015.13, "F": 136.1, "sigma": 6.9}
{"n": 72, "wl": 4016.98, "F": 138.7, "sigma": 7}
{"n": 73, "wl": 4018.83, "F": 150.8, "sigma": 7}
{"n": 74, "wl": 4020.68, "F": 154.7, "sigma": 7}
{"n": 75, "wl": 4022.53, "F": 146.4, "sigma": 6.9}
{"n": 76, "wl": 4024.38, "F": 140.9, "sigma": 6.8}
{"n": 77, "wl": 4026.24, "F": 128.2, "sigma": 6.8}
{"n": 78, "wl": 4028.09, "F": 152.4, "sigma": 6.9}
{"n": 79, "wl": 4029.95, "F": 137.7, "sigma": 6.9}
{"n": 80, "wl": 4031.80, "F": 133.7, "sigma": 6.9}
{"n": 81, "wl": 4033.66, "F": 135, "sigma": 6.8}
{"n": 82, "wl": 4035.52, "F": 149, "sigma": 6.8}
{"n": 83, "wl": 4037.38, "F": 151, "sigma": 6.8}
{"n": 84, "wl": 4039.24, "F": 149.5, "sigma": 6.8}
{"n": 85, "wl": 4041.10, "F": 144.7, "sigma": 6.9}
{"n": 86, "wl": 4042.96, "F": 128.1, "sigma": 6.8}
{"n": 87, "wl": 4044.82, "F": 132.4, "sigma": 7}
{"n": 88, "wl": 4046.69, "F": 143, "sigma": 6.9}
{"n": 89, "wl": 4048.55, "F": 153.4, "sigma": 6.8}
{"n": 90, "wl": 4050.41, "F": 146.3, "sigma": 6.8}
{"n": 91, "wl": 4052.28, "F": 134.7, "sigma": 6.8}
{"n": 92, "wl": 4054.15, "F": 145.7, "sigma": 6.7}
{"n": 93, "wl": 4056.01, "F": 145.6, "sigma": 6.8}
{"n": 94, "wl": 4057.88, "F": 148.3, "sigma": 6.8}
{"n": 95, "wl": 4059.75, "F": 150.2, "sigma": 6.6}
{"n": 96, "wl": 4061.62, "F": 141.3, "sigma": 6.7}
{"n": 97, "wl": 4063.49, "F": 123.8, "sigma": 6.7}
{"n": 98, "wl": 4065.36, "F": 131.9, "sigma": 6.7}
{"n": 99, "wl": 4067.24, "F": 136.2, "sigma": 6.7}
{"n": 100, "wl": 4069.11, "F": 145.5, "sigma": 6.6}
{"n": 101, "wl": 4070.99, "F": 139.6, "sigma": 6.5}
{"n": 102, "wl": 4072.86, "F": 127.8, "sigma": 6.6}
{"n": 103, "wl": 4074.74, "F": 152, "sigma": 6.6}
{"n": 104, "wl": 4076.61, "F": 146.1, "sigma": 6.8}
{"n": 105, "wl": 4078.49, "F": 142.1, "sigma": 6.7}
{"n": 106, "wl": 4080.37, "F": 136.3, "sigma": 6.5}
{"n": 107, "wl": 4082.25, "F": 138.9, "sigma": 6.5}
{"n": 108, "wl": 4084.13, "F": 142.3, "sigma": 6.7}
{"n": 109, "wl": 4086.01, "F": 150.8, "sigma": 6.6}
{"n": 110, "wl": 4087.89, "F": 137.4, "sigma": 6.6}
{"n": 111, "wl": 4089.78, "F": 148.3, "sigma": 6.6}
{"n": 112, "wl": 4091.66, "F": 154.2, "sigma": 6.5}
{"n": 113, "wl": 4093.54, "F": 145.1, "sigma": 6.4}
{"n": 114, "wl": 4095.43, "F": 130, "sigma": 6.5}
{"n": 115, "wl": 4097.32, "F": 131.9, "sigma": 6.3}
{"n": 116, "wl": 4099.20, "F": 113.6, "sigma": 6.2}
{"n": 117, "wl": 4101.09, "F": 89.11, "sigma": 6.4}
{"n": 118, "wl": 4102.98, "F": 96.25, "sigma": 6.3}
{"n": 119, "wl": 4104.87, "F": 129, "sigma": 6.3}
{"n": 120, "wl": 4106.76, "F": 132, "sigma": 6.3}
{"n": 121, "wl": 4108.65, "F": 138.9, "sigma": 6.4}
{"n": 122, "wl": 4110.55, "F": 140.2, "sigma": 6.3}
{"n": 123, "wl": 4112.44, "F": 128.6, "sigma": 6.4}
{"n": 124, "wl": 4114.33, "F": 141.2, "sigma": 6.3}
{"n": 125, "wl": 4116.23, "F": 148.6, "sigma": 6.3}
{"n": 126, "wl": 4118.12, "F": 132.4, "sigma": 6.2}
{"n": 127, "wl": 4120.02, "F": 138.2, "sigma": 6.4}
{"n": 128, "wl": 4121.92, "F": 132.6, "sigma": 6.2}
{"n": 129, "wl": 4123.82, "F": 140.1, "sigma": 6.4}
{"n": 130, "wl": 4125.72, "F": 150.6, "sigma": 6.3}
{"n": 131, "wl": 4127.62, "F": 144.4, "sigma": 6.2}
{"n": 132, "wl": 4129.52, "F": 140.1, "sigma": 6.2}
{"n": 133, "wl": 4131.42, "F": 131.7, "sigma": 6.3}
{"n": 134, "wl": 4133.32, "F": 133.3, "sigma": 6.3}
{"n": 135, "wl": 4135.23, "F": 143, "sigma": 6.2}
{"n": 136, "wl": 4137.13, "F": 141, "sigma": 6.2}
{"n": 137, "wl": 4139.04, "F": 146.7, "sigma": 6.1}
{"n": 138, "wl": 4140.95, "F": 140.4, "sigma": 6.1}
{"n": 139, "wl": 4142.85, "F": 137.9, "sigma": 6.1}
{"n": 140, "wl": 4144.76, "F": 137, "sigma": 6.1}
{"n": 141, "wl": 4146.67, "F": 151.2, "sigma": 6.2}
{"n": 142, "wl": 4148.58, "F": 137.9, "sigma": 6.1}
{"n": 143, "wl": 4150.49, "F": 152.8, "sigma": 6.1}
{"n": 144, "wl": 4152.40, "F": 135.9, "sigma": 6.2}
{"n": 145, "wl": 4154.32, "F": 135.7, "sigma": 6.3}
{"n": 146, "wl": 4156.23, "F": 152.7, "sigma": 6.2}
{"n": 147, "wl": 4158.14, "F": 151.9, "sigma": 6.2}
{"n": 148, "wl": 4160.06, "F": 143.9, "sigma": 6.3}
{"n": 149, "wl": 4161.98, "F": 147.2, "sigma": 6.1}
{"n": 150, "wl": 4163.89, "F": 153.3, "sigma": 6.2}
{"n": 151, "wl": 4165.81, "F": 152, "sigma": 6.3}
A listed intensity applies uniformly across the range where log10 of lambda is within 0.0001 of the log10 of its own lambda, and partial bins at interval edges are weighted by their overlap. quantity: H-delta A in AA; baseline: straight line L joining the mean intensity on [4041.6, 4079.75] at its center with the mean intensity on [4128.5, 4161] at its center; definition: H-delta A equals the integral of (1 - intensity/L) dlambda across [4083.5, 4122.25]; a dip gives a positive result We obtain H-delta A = 2.20 AA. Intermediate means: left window 141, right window 142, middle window 133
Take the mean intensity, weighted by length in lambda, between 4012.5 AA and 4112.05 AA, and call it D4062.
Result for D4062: 139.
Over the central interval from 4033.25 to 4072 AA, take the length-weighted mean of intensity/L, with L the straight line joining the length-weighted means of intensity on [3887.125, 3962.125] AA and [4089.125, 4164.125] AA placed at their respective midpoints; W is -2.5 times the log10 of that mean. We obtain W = -0.075 mag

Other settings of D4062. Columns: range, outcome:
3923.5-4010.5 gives 121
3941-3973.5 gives 116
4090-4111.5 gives 128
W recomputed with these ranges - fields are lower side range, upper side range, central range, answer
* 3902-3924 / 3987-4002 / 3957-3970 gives 0.42 mag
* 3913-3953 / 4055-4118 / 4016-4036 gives -0.11 mag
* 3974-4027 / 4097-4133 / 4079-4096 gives -0.07 mag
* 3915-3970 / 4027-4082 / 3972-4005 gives -0.10 mag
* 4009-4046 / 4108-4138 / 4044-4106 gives 0.03 mag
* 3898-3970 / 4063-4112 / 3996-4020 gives -0.13 mag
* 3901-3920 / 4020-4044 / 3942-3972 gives 0.20 mag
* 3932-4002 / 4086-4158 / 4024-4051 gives -0.11 mag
